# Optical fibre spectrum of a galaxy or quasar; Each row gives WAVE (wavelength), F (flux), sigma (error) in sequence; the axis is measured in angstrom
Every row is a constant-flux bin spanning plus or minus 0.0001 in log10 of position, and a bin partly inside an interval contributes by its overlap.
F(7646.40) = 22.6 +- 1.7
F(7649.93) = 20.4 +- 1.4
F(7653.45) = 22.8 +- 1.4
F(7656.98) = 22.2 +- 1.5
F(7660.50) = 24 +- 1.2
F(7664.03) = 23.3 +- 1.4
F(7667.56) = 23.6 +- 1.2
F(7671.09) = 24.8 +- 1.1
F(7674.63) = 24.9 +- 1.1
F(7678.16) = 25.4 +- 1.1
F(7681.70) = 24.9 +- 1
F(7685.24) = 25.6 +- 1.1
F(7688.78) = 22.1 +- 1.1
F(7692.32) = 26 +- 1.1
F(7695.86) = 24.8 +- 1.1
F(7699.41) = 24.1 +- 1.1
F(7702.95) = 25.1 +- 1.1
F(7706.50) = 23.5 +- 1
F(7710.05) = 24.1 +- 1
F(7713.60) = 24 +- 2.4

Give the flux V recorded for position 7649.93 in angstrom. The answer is 20.4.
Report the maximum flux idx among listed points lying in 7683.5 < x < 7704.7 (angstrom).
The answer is 26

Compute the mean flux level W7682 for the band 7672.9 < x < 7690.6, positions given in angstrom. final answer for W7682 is 24.6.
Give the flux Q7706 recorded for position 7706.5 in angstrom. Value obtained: 23.5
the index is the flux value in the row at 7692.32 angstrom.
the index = 26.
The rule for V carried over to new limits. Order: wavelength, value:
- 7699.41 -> 24.1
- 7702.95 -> 25.1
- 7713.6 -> 24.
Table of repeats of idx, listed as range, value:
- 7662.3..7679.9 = 25.4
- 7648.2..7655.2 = 22.8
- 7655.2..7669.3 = 24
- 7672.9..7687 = 25.6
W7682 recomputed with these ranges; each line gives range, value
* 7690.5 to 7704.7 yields 25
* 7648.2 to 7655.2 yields 21.6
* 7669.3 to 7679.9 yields 25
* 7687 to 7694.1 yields 24.1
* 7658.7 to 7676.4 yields 24.1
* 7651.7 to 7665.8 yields 23.1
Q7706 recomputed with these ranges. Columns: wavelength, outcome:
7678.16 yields 25.4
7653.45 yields 22.8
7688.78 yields 22.1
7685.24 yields 25.6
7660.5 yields 24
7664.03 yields 23.3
